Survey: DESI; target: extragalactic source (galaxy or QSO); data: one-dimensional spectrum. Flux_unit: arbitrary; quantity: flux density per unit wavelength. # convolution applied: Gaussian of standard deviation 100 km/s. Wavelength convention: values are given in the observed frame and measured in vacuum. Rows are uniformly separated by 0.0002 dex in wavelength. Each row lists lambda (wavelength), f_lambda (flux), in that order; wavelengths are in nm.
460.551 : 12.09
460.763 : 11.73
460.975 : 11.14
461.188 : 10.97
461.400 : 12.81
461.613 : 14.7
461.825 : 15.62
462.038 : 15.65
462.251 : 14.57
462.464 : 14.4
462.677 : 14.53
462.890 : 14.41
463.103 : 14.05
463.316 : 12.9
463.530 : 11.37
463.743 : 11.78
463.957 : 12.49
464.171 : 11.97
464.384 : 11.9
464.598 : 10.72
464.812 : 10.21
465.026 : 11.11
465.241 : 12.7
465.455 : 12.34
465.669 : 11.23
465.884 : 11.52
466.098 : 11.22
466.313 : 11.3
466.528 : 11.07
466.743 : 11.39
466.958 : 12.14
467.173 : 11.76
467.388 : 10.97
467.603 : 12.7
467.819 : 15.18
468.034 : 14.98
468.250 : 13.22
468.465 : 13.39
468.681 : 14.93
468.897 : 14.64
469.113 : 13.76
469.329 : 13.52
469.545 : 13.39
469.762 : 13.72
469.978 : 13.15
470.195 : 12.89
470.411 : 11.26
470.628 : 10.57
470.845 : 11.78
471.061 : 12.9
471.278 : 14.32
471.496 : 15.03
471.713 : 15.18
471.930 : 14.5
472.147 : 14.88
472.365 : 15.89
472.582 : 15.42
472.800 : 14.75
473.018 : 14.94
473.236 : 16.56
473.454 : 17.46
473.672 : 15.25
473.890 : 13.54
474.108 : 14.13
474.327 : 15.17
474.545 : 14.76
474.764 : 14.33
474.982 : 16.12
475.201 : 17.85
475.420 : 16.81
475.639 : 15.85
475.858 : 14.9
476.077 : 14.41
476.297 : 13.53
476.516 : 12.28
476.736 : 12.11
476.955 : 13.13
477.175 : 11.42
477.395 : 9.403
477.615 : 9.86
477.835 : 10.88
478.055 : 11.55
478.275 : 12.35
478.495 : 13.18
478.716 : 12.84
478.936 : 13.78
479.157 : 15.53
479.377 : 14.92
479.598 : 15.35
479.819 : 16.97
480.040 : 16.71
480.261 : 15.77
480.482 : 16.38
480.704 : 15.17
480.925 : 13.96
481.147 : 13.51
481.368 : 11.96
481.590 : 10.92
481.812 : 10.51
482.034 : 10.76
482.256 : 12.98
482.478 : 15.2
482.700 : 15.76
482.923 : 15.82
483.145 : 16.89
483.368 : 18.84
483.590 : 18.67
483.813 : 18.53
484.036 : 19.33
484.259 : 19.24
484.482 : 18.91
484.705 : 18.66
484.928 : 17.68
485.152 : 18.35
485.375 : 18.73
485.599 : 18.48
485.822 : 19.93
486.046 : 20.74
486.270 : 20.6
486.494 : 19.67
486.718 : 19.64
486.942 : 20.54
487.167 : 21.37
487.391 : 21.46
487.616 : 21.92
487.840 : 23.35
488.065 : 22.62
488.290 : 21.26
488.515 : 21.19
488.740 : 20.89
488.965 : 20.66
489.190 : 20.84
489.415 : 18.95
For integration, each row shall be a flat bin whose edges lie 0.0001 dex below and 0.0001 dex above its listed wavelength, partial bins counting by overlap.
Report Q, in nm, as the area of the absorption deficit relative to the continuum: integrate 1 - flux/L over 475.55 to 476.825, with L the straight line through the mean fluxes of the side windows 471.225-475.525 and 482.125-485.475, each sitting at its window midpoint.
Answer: 0.167 nm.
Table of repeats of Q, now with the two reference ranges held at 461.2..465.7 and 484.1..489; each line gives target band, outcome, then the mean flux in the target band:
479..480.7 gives 0.21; 15.8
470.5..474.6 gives 0.33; 14.6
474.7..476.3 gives 0.11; 15.6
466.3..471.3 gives 0.59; 12.9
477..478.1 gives 0.42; 10.7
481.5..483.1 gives 0.47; 13.3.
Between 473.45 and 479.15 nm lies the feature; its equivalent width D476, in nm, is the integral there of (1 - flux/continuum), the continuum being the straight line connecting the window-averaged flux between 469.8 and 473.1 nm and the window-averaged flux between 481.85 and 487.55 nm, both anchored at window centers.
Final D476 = 0.621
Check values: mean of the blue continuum 13.8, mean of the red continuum 18.2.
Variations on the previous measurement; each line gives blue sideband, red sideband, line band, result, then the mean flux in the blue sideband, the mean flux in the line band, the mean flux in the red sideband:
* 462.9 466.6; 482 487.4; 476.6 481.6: 0.940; 11.8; 13.4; 18.3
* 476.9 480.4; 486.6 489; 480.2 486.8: 0.364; 13.4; 16.7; 21.4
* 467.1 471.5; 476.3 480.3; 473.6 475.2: -0.213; 13.2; 15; 13.2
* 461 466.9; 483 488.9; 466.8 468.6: 0.100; 12.5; 13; 19.9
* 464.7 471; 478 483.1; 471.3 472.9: -0.251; 12.5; 15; 14.1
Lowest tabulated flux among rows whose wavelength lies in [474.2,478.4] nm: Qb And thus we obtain 9.403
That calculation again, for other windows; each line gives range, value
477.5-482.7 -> 9.86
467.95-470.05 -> 13.15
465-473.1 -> 10.57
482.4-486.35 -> 15.2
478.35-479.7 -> 12.84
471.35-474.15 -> 13.54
